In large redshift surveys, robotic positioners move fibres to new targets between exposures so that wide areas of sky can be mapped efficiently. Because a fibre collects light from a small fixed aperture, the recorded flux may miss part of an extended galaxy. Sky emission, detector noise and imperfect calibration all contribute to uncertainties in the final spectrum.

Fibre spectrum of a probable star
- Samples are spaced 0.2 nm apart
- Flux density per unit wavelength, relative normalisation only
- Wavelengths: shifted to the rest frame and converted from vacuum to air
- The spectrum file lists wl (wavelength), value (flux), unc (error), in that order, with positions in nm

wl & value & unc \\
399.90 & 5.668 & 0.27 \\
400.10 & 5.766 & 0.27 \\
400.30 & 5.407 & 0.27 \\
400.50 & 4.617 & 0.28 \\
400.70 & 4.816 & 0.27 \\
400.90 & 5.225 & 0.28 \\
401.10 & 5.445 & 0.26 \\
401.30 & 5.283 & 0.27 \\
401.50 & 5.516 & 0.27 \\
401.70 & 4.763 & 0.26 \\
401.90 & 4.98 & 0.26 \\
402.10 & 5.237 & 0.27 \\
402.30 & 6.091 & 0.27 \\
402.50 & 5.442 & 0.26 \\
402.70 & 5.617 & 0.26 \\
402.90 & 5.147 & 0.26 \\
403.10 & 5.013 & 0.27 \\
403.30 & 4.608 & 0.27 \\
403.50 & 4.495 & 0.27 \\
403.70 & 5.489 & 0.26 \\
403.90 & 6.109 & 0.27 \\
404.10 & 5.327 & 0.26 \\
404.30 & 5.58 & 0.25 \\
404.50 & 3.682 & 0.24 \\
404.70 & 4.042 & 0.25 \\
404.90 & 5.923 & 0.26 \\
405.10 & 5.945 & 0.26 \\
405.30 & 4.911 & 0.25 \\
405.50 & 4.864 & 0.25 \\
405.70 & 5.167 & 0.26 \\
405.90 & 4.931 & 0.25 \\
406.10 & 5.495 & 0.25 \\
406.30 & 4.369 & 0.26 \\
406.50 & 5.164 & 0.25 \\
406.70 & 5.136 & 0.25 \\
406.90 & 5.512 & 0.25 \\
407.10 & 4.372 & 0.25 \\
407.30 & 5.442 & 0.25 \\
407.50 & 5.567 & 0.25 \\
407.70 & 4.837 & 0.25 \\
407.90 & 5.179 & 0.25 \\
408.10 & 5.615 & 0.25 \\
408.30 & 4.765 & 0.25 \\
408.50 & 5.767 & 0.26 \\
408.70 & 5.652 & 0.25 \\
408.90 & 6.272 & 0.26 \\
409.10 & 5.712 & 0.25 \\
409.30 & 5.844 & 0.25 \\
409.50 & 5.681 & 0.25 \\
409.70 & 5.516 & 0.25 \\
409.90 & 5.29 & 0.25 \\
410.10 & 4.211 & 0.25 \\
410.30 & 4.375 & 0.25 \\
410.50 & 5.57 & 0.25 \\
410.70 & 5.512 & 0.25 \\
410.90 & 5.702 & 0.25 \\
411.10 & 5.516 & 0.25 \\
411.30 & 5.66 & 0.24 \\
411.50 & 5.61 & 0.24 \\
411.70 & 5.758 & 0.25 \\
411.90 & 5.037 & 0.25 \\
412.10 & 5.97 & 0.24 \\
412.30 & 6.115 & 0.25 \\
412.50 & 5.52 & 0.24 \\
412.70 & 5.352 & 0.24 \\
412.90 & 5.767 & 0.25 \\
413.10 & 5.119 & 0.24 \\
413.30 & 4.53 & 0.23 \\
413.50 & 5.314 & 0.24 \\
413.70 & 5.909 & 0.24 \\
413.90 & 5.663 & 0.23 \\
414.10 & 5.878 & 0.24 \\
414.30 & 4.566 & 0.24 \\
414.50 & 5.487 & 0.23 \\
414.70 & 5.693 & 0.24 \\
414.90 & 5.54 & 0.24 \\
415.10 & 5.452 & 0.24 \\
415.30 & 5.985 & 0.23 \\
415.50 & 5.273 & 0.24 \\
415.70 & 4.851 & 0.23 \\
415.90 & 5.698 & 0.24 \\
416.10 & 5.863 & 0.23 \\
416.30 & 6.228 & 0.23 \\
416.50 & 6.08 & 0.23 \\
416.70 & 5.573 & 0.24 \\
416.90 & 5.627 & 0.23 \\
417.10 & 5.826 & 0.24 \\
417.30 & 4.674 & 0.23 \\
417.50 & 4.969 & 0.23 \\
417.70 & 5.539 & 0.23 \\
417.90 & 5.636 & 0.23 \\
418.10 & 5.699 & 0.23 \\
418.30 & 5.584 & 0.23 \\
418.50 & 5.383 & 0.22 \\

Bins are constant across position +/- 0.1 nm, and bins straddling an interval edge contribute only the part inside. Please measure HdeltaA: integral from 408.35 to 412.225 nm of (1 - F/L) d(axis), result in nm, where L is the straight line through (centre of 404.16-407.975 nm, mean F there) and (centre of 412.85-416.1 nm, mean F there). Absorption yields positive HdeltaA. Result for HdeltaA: -0.19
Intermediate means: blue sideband 5.06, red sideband 5.43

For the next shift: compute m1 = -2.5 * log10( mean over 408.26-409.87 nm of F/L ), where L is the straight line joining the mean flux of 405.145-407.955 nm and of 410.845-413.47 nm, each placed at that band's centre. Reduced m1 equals -0.08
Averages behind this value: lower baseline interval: 5.08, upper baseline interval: 5.5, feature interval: 5.67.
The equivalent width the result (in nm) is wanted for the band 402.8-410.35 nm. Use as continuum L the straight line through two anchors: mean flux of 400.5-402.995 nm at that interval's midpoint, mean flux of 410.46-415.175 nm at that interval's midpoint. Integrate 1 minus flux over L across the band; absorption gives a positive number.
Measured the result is 0.260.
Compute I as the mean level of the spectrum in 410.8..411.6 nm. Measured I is 5.62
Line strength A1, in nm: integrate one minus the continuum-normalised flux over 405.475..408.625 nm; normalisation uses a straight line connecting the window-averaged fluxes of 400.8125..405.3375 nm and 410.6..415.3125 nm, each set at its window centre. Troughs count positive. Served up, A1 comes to 0.113 nm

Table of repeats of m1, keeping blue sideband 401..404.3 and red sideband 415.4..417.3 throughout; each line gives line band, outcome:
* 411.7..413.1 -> -0.01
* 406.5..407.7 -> 0.05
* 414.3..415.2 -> 0.03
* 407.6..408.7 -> 0.03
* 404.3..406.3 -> 0.08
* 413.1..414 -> 0.04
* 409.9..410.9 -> 0.09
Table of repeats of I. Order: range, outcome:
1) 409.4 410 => 5.5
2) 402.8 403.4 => 4.92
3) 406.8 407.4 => 5.11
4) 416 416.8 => 5.94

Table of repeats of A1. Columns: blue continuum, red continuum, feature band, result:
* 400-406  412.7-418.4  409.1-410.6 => 0.03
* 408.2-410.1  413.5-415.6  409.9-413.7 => 0.11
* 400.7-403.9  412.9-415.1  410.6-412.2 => -0.07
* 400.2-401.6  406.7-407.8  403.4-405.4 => 0.01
